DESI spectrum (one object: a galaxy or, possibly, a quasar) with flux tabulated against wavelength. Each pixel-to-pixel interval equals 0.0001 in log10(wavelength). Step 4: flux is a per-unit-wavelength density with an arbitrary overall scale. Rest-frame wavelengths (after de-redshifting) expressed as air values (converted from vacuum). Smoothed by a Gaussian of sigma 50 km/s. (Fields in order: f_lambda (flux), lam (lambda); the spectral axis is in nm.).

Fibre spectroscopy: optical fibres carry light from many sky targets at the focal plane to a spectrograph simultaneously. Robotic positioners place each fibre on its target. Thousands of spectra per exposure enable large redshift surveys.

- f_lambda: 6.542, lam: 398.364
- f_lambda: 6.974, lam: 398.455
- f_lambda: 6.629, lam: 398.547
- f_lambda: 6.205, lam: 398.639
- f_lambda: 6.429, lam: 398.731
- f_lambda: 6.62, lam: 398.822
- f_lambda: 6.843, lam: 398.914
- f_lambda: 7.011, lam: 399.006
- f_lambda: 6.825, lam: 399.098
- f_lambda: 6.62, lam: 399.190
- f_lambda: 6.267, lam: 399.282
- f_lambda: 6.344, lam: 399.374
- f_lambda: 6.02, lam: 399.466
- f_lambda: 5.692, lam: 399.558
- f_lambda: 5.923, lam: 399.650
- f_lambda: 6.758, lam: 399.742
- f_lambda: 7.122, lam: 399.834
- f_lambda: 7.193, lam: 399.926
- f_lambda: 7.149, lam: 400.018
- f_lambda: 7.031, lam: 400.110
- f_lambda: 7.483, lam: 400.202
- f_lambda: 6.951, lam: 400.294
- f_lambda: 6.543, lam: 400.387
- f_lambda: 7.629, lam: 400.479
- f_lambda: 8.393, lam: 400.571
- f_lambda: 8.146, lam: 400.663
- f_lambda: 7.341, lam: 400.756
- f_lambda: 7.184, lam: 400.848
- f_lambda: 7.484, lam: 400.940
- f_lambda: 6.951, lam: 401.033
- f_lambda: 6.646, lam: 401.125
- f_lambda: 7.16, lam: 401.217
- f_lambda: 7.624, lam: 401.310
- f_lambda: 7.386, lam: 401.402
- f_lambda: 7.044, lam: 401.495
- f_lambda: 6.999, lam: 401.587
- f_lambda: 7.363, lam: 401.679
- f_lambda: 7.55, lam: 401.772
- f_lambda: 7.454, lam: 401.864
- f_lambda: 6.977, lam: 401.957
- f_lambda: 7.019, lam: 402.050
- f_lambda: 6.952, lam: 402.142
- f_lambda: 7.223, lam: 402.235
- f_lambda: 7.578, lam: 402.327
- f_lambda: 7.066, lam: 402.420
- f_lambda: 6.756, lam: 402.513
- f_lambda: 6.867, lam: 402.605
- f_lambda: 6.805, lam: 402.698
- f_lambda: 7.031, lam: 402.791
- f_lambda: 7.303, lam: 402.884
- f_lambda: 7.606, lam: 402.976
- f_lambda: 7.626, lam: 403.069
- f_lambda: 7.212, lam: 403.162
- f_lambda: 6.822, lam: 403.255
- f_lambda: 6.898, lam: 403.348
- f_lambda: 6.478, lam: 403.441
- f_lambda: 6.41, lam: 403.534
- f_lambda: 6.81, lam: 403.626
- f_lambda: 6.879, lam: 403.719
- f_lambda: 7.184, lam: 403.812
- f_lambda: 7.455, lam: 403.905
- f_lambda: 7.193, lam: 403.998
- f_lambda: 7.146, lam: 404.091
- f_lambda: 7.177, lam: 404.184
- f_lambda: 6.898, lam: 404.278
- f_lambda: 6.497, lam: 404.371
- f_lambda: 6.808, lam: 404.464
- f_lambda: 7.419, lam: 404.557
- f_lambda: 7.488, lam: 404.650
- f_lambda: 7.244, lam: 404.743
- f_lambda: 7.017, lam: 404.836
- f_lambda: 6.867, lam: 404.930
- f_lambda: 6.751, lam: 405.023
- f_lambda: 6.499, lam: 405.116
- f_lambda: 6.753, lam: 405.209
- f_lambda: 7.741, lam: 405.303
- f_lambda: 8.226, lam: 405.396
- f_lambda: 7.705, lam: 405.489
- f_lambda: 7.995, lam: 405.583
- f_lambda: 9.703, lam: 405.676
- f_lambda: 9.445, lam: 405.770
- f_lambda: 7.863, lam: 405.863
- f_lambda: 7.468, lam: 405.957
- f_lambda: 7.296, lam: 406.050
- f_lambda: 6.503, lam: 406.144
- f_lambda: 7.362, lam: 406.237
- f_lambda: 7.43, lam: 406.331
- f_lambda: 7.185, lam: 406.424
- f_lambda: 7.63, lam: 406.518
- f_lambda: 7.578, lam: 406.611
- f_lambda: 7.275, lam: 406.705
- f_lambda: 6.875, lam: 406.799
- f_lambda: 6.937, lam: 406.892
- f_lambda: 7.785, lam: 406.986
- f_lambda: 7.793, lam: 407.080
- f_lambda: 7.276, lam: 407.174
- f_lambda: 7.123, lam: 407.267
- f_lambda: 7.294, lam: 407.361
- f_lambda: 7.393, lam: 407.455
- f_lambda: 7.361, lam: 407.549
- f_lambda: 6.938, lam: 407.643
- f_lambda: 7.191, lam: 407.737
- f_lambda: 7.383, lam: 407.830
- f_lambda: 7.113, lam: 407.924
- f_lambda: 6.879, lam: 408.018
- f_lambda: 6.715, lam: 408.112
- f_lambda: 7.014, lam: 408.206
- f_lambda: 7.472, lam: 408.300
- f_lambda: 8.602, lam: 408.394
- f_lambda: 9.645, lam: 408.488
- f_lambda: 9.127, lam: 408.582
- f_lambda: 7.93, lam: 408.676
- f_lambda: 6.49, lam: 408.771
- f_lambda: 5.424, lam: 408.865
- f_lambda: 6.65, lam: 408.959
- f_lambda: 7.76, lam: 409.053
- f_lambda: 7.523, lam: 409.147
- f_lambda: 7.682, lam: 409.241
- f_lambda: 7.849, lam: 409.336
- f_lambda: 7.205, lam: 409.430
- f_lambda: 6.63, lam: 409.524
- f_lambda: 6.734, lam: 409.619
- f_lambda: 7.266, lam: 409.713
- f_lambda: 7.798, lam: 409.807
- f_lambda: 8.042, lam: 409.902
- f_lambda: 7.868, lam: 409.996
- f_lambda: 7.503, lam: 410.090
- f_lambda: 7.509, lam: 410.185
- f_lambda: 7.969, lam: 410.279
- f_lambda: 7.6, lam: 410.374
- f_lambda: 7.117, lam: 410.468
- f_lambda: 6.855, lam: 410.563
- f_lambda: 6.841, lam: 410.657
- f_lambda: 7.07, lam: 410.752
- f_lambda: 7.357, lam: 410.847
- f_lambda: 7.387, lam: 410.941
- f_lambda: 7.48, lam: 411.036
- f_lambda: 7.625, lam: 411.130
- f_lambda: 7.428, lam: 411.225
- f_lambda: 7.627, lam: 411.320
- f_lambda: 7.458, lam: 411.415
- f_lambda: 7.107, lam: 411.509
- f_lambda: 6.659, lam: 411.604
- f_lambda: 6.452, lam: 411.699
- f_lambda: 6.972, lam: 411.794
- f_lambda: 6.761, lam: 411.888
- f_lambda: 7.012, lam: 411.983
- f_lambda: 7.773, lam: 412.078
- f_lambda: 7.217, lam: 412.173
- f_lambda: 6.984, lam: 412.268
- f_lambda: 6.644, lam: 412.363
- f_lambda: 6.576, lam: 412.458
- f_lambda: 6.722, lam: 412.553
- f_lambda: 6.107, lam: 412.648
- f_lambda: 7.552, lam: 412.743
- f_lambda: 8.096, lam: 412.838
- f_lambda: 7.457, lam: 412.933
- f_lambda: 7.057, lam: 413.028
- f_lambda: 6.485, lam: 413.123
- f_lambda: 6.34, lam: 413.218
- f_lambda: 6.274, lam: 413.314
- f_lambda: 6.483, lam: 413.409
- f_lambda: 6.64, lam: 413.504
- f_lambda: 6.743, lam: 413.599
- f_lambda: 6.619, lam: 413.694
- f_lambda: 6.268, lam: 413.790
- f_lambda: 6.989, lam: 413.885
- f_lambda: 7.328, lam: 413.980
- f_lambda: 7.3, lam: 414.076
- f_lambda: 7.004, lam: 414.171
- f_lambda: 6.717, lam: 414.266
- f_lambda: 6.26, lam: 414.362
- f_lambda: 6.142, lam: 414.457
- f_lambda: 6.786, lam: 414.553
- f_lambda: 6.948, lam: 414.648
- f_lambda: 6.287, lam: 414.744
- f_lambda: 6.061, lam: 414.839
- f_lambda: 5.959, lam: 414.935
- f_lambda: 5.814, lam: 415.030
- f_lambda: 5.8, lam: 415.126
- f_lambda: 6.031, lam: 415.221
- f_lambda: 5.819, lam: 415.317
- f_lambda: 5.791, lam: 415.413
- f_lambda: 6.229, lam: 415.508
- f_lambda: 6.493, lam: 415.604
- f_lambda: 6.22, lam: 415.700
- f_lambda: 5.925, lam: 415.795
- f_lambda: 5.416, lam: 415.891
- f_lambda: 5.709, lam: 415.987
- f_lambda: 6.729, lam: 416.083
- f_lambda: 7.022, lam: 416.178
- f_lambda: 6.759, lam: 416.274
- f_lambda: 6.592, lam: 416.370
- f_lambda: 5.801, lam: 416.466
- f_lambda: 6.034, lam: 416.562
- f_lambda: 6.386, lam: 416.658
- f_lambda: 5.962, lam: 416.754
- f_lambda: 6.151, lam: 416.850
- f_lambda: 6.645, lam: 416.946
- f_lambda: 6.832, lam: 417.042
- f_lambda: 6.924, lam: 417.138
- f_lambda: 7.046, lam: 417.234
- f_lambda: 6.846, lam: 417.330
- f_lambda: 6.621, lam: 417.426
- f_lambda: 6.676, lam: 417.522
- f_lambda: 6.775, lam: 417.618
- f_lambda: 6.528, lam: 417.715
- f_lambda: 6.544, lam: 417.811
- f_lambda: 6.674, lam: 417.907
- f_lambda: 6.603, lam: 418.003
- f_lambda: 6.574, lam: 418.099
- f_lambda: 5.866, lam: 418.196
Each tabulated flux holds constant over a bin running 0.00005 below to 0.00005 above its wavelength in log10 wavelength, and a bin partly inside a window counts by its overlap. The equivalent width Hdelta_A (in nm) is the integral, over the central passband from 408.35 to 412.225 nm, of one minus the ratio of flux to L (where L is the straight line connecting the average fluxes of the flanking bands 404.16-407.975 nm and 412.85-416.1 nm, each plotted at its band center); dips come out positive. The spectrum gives -0.27 nm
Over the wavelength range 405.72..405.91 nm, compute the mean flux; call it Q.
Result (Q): 8.65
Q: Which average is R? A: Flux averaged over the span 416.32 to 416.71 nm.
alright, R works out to 6.2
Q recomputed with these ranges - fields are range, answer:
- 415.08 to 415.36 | 5.89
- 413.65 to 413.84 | 6.43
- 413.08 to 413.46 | 6.39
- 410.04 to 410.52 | 7.53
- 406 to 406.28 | 7.07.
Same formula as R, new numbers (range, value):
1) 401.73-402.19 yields 7.18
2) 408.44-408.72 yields 8.92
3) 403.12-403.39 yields 6.97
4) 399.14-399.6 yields 6.19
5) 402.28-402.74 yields 7.02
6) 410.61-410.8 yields 6.94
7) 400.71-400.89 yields 7.28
